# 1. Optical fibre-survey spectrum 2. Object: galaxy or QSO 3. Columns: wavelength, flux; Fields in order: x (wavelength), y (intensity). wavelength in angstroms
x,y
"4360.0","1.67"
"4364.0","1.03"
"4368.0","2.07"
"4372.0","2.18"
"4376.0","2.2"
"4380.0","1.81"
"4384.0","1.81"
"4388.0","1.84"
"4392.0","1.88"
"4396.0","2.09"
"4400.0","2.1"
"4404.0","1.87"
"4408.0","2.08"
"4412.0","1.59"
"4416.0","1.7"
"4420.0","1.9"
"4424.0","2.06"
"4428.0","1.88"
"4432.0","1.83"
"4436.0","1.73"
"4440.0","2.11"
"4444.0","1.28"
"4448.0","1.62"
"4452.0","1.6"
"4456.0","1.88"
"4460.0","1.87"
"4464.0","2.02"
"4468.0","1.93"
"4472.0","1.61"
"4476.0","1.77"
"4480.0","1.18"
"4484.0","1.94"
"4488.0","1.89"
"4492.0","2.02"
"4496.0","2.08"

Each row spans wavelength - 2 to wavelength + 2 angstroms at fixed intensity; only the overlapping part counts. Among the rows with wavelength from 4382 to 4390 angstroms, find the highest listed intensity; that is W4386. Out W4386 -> 1.84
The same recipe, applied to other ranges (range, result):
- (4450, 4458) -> 1.88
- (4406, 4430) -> 2.08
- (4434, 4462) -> 2.11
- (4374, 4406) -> 2.2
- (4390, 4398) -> 2.09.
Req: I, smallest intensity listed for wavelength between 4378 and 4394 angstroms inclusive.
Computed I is 1.81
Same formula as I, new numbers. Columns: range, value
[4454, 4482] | 1.18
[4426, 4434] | 1.83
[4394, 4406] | 1.87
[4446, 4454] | 1.6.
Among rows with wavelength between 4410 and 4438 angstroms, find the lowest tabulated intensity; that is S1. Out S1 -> 1.59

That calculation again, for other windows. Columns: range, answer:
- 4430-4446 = 1.28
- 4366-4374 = 2.07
